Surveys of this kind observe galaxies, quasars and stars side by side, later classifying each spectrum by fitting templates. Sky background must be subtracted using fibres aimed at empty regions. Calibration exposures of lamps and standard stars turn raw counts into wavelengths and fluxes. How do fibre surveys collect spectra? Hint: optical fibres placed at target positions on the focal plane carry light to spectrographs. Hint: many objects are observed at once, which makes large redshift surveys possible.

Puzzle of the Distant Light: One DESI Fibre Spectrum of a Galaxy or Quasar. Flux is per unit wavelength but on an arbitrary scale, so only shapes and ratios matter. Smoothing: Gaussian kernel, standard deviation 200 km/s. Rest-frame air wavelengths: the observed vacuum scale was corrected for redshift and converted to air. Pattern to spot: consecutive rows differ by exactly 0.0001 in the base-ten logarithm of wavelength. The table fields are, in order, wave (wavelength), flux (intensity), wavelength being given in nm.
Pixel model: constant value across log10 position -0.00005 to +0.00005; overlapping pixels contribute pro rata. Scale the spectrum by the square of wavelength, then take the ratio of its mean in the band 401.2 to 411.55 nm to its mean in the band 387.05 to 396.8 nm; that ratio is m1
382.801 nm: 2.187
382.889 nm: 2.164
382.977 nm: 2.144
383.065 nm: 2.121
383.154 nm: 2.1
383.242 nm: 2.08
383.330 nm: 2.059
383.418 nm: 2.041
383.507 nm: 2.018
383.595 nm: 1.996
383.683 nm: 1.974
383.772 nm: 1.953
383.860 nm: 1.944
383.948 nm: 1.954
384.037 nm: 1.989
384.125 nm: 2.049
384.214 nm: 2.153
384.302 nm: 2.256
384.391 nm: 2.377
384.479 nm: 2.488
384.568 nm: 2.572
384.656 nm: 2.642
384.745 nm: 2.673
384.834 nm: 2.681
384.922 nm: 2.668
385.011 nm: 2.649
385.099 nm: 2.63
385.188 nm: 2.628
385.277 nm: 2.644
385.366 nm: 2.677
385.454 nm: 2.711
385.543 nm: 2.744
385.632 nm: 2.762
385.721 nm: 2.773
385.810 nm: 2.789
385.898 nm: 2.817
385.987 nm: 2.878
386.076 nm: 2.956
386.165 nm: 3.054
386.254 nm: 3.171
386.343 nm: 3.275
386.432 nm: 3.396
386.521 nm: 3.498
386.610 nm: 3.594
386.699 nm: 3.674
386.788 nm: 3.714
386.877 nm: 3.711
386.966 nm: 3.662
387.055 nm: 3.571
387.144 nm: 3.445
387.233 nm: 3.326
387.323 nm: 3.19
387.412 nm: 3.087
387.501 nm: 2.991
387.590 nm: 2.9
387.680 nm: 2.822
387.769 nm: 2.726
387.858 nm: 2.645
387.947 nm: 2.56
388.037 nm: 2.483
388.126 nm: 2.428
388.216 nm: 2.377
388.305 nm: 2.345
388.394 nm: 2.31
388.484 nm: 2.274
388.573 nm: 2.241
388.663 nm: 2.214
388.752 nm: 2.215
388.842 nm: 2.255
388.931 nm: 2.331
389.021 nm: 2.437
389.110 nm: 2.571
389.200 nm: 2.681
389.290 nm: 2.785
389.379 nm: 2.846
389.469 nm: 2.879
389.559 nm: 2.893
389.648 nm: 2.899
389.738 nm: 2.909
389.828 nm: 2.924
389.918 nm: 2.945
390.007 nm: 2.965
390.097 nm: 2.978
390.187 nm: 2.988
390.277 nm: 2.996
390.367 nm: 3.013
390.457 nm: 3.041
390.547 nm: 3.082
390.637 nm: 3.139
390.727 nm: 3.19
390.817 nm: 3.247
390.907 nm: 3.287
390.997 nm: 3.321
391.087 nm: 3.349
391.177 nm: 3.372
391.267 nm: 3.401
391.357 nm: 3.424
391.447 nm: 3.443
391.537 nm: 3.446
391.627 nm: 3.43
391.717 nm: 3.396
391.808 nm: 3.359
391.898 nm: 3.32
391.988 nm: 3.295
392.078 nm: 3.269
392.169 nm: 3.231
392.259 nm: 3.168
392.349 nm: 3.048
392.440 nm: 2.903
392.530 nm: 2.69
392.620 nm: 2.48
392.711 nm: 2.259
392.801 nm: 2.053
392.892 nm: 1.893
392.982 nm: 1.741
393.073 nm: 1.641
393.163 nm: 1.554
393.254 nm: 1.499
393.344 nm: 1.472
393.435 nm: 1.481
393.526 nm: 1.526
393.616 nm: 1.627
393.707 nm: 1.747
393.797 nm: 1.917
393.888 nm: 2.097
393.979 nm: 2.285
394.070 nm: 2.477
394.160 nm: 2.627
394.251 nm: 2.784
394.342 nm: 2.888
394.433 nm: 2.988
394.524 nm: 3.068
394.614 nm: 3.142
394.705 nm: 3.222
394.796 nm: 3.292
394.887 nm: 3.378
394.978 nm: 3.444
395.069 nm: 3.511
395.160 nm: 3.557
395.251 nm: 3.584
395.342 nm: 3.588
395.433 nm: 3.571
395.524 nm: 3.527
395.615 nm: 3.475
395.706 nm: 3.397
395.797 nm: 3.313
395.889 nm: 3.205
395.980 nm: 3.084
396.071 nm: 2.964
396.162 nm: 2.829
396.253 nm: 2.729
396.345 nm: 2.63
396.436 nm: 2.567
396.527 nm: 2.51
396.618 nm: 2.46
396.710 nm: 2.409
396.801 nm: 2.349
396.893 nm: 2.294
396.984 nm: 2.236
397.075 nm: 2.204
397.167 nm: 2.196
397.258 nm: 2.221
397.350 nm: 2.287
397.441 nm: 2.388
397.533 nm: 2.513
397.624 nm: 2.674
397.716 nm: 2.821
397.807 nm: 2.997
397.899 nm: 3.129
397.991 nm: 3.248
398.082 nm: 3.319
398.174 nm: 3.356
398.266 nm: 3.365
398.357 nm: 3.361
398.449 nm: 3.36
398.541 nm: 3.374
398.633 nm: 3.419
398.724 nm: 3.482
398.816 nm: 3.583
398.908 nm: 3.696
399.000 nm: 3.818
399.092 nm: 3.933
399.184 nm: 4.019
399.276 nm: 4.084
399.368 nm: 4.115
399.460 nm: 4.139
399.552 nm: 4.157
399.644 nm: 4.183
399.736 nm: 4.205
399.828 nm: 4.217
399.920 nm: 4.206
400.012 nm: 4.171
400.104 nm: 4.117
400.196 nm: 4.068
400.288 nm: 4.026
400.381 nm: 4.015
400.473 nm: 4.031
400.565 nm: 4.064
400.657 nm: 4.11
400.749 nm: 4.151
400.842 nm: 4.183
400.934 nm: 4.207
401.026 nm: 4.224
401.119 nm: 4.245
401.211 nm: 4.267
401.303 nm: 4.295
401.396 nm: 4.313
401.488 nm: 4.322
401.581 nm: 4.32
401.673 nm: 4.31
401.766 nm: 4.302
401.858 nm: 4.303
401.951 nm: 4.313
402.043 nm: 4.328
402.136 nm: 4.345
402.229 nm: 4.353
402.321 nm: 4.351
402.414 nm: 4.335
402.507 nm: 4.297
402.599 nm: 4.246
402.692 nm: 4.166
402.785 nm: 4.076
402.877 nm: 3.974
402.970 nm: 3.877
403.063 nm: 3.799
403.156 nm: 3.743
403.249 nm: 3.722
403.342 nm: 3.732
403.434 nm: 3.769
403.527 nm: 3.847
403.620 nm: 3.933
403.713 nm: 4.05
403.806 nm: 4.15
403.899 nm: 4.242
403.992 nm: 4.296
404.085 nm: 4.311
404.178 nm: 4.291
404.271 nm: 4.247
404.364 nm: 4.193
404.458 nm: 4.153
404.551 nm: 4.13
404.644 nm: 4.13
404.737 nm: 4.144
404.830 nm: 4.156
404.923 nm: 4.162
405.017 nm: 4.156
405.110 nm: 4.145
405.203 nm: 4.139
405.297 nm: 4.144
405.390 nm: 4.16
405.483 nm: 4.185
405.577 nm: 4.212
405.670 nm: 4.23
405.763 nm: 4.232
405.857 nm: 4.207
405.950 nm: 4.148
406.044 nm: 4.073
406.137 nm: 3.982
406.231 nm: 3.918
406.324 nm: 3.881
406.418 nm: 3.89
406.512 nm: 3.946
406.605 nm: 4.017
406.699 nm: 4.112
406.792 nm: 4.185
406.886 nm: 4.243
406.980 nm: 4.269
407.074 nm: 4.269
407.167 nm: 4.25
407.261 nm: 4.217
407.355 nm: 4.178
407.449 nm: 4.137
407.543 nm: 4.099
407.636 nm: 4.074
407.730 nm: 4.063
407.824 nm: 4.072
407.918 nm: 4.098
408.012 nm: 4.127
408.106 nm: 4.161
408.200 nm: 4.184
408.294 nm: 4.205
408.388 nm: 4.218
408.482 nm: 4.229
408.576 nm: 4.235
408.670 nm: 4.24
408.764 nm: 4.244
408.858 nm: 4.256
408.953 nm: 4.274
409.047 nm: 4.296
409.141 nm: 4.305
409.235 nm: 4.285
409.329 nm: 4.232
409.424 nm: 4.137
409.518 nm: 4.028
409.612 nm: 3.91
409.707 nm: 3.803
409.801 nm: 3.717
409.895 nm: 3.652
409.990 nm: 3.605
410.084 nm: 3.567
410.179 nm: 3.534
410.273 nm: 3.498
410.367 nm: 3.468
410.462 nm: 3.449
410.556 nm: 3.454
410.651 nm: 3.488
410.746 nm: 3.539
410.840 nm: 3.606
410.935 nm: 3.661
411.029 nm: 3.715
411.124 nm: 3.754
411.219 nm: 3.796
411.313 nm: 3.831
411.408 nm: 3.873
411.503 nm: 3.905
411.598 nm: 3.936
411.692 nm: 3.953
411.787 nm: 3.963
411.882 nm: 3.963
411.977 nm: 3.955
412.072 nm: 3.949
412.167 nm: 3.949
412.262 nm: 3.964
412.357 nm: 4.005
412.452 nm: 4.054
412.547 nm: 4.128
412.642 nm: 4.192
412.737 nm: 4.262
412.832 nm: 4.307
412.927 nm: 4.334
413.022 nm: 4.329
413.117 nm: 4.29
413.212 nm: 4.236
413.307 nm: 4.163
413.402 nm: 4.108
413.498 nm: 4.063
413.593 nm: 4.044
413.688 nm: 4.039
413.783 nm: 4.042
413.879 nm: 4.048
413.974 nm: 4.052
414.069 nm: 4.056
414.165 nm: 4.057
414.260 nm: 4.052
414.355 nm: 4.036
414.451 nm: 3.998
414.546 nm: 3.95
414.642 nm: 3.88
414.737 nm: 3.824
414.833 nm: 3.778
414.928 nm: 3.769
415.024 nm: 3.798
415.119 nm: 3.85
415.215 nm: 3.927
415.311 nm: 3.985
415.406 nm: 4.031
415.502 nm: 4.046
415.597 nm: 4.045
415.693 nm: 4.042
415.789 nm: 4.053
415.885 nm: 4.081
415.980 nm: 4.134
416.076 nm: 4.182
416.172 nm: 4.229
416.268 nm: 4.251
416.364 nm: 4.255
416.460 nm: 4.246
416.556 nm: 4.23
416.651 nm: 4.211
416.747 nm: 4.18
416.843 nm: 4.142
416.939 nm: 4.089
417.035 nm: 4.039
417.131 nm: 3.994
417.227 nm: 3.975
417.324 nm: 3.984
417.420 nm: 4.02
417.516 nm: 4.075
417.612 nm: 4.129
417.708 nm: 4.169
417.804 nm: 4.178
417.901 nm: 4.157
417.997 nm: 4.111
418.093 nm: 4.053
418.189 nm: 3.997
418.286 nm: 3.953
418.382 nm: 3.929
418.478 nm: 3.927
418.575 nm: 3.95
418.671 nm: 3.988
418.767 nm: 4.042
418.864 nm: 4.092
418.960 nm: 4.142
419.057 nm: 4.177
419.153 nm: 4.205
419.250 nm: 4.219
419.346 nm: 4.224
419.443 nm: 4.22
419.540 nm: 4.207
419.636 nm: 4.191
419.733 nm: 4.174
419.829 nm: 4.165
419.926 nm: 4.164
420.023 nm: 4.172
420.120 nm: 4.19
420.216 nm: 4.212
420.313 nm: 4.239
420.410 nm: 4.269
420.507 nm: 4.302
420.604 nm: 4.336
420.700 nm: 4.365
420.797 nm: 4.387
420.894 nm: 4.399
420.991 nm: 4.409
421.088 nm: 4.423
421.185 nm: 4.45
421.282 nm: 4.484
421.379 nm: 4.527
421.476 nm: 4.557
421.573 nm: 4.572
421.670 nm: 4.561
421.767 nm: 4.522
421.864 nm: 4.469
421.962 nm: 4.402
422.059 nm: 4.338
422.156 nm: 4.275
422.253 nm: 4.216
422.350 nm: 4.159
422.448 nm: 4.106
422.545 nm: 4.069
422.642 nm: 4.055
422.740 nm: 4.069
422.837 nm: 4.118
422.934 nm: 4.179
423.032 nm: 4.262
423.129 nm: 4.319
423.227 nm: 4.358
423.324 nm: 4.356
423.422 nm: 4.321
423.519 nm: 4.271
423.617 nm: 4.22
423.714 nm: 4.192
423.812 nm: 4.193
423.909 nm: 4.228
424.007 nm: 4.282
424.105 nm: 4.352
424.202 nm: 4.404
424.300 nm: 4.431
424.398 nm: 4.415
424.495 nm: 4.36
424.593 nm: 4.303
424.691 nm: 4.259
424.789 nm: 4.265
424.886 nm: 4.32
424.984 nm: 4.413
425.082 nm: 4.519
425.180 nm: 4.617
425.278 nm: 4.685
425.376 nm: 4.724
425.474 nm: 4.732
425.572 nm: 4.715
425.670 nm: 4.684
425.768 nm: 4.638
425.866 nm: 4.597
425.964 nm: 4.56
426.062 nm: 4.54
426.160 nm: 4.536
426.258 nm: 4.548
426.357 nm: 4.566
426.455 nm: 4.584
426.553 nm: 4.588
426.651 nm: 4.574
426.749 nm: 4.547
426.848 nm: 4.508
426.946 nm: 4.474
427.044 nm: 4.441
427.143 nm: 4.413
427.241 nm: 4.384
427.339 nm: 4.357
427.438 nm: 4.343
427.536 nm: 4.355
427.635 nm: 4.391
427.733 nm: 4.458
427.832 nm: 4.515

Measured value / 1.6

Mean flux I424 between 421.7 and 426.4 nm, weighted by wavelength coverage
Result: 4.38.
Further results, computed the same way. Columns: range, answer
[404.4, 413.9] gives 4.03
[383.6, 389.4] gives 2.72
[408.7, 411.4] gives 3.83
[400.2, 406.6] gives 4.13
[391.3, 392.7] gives 3.17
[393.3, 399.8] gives 3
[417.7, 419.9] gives 4.11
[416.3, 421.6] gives 4.19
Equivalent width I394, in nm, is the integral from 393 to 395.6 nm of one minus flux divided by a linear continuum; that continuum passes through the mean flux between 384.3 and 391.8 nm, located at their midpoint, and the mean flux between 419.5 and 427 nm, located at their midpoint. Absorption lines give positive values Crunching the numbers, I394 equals 0.458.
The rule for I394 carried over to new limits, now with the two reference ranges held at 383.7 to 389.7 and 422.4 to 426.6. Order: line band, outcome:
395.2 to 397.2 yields 0.17 nm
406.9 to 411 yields -0.30 nm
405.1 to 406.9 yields -0.26 nm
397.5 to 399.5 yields -0.12 nm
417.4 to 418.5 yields 0.01 nm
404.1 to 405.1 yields -0.19 nm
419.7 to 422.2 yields -0.07 nm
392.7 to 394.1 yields 0.56 nm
